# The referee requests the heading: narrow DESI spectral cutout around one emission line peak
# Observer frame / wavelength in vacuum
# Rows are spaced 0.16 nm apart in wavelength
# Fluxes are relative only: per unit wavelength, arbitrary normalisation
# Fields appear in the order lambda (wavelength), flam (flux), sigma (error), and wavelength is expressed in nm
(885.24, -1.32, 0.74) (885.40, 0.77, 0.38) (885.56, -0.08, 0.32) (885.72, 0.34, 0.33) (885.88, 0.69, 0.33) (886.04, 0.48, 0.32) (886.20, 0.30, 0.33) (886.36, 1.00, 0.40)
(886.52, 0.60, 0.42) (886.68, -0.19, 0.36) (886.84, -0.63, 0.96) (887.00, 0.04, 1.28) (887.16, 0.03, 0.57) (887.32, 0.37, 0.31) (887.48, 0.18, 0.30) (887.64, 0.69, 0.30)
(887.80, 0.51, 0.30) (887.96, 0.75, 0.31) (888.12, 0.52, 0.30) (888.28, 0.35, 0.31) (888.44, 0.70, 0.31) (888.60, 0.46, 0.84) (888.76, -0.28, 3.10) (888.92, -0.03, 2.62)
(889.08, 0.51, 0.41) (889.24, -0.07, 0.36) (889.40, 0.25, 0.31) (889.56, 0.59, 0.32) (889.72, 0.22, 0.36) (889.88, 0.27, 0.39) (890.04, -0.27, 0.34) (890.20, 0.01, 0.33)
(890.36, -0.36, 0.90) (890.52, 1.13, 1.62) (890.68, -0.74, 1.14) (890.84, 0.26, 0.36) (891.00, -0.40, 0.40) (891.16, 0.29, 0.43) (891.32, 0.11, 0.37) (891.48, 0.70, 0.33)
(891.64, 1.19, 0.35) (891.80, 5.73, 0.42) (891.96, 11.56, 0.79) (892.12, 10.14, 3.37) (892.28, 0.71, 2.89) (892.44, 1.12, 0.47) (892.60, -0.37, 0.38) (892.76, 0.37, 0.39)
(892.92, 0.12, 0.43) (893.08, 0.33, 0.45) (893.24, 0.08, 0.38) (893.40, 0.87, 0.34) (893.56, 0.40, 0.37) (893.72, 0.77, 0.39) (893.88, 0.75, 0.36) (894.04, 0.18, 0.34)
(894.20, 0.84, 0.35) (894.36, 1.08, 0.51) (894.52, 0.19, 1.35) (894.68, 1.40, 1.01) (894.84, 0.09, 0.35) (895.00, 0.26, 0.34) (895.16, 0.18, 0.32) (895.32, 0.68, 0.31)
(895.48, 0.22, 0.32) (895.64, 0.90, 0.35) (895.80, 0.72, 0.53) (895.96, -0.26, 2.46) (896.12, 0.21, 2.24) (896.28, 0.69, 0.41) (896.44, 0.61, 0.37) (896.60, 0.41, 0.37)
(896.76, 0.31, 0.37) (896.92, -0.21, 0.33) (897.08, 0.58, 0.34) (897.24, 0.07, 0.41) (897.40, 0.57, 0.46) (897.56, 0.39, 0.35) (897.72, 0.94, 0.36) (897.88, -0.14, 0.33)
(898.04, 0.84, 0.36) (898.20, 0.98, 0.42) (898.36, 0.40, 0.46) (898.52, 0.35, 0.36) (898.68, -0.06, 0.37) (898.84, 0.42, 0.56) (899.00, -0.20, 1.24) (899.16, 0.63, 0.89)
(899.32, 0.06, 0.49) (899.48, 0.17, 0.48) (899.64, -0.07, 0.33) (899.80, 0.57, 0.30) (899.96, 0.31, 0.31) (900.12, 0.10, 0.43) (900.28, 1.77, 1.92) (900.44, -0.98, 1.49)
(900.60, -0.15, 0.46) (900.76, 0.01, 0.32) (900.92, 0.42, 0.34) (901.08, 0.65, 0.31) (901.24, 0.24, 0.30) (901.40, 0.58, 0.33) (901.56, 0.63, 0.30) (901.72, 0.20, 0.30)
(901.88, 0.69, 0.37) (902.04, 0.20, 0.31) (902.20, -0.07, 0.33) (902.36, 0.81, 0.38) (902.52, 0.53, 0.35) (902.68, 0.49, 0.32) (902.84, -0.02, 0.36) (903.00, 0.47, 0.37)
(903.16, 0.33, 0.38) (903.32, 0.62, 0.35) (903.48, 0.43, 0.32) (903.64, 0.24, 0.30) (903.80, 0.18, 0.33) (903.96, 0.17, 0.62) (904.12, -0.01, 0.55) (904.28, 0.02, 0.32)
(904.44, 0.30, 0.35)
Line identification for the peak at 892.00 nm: [O III]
